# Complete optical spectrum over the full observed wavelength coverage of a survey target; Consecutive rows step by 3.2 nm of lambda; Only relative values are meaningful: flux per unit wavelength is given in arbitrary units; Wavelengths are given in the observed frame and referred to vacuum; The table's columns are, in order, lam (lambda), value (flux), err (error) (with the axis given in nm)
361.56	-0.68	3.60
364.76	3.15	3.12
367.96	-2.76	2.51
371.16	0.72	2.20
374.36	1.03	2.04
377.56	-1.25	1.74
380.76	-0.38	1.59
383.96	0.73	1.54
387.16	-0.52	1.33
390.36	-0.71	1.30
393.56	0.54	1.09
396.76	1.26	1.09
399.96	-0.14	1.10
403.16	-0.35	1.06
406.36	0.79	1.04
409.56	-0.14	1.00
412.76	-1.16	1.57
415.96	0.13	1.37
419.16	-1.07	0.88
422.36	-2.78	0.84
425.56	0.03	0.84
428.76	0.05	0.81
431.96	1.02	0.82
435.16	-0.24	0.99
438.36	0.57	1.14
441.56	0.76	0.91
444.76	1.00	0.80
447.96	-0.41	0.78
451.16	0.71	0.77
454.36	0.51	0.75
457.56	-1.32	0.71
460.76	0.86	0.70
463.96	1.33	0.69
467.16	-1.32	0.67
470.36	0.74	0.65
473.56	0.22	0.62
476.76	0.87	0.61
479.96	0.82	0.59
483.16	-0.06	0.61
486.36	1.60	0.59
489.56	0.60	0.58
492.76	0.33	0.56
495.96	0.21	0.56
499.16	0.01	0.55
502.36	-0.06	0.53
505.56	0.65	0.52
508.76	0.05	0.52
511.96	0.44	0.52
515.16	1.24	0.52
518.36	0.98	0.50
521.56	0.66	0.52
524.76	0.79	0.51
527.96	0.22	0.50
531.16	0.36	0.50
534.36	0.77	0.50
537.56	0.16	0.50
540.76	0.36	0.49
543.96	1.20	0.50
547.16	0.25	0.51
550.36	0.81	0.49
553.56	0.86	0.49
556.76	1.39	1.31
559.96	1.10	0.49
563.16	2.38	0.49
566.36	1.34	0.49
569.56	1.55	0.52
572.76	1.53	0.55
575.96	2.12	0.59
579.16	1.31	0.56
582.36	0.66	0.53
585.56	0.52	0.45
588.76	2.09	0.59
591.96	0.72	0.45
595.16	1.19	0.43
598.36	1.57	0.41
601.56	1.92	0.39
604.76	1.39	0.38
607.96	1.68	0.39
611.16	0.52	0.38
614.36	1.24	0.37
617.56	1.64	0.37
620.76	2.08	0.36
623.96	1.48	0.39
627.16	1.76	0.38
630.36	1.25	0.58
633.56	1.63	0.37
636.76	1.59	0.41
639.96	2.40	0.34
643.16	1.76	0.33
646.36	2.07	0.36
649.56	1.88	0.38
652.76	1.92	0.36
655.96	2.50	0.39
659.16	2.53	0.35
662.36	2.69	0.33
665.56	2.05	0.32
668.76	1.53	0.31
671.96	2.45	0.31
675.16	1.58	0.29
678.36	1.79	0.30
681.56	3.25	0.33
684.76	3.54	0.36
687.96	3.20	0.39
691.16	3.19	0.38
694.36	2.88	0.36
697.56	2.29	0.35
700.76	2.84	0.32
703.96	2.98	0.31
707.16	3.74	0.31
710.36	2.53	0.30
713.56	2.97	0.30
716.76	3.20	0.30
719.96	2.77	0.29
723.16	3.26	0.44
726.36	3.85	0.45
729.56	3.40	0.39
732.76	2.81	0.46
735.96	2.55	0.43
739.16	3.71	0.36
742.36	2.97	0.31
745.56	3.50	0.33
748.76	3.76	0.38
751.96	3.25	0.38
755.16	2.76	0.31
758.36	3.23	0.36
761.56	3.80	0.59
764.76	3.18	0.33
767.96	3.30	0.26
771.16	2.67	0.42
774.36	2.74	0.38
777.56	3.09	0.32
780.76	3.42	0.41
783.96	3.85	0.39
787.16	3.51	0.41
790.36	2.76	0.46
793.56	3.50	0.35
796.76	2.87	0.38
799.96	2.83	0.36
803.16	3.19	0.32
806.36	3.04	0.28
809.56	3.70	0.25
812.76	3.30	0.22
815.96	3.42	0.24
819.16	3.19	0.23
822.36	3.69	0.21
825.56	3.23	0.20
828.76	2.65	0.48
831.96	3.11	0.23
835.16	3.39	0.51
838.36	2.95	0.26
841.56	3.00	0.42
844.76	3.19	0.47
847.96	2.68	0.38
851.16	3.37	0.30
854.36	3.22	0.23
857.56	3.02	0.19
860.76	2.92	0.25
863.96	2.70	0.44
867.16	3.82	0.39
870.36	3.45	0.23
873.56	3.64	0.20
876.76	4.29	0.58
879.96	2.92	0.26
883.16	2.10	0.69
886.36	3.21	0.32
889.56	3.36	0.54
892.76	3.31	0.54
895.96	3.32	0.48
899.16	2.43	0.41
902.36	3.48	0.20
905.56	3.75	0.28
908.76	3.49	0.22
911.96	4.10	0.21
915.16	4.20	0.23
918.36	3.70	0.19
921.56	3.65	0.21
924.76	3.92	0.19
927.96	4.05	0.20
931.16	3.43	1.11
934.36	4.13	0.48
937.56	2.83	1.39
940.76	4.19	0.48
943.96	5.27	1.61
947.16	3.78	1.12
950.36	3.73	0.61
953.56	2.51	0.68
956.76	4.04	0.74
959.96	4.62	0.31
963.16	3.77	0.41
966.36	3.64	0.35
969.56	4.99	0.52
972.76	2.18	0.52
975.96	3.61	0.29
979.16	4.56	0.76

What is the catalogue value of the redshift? 0.704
